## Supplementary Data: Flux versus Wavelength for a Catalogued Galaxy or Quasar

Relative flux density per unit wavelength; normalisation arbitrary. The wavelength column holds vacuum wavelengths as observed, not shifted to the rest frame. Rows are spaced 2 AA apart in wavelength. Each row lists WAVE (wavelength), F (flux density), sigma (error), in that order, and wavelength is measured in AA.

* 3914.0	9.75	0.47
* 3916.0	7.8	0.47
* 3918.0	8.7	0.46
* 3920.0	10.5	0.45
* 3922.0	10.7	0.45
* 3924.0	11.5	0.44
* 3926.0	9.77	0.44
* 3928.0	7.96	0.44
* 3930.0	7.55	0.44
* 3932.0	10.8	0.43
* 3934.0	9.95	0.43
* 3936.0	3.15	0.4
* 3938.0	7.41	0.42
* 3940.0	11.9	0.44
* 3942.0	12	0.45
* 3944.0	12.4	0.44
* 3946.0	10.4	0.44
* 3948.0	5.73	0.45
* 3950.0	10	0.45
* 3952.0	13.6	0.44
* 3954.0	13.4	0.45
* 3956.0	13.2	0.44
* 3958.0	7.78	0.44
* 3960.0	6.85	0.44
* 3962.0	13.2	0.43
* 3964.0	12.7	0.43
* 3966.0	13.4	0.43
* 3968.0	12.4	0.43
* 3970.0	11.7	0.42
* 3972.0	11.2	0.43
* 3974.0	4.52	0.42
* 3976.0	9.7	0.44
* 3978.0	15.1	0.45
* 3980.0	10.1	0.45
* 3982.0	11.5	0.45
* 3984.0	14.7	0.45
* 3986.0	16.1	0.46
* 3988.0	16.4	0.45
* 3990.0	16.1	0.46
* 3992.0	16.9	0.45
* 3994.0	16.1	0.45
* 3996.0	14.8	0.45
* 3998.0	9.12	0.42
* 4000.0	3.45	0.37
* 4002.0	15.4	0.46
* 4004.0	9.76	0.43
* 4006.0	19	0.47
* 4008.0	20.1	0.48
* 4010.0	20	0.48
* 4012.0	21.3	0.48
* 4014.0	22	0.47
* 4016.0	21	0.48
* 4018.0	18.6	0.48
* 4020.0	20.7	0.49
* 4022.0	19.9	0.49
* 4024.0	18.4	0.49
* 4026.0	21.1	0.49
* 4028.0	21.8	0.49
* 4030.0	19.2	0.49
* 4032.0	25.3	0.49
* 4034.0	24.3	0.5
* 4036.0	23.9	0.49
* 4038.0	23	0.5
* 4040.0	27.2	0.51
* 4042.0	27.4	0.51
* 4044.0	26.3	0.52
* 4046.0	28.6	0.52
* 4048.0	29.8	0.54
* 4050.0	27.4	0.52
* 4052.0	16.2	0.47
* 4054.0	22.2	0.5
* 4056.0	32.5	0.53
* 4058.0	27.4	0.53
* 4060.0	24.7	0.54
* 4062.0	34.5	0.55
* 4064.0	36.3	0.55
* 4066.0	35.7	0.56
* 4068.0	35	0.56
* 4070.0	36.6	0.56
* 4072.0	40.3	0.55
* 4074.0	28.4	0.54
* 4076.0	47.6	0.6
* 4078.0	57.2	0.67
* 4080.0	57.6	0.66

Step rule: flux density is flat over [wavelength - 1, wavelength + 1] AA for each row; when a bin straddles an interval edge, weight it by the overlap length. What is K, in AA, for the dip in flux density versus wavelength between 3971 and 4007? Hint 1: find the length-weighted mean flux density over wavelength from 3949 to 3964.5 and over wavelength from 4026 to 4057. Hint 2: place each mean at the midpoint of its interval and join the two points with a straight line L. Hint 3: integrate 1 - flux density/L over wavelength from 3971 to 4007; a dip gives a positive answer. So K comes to 8.03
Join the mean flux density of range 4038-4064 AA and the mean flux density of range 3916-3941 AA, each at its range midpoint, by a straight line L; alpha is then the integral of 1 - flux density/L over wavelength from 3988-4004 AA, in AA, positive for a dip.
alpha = 4.9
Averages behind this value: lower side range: 9.1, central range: 13.1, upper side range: 27.2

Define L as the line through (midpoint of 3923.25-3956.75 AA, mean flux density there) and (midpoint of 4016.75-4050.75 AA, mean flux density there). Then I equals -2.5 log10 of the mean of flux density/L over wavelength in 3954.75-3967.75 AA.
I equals 0.16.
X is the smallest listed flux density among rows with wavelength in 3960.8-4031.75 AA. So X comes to 3.45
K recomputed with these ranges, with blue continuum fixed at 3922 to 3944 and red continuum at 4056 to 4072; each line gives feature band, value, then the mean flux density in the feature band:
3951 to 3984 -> 8.7 AA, 11.4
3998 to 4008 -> 4.4 AA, 12.4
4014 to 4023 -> 1.7 AA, 20.3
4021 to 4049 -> 4.1 AA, 24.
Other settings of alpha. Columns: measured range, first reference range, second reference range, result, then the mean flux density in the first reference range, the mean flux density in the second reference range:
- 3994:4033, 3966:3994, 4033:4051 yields 4.86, 12.9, 26.4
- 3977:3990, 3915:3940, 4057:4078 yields 3.67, 8.94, 35.7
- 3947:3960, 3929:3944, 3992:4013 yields 0.45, 9.19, 15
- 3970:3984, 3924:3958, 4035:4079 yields 4.93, 9.93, 31.3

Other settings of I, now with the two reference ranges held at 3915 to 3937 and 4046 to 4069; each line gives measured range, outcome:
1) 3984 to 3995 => 0.159 mag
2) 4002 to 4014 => 0.193 mag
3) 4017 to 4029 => 0.189 mag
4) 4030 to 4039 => 0.092 mag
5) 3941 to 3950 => 0.174 mag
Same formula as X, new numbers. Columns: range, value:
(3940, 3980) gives 4.52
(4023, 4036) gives 18.4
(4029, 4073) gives 16.2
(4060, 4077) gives 24.7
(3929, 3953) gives 3.15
